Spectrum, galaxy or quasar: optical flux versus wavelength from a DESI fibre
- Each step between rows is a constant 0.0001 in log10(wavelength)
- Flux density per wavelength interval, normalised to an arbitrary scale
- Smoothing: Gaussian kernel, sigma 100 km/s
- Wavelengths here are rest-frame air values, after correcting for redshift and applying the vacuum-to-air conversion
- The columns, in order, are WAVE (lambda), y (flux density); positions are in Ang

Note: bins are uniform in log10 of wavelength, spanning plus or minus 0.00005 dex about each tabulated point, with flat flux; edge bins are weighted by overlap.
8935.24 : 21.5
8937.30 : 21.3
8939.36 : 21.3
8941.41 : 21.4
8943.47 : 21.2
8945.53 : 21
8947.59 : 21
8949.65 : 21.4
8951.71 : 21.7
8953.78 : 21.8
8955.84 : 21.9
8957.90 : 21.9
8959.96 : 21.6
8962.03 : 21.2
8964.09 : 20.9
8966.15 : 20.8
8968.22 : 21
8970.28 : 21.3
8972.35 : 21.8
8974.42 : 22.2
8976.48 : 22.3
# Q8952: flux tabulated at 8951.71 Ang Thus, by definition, 21.7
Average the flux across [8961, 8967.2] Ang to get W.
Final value 21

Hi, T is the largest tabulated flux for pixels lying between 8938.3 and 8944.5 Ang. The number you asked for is 21.4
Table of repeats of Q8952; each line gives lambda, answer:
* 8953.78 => 21.8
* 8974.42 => 22.2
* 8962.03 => 21.2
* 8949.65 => 21.4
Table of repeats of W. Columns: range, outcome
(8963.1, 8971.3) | 21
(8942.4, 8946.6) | 21.1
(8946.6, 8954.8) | 21.5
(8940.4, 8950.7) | 21.2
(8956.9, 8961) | 21.7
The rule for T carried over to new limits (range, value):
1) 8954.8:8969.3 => 21.9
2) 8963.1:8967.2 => 20.9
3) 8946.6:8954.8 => 21.8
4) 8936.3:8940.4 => 21.3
